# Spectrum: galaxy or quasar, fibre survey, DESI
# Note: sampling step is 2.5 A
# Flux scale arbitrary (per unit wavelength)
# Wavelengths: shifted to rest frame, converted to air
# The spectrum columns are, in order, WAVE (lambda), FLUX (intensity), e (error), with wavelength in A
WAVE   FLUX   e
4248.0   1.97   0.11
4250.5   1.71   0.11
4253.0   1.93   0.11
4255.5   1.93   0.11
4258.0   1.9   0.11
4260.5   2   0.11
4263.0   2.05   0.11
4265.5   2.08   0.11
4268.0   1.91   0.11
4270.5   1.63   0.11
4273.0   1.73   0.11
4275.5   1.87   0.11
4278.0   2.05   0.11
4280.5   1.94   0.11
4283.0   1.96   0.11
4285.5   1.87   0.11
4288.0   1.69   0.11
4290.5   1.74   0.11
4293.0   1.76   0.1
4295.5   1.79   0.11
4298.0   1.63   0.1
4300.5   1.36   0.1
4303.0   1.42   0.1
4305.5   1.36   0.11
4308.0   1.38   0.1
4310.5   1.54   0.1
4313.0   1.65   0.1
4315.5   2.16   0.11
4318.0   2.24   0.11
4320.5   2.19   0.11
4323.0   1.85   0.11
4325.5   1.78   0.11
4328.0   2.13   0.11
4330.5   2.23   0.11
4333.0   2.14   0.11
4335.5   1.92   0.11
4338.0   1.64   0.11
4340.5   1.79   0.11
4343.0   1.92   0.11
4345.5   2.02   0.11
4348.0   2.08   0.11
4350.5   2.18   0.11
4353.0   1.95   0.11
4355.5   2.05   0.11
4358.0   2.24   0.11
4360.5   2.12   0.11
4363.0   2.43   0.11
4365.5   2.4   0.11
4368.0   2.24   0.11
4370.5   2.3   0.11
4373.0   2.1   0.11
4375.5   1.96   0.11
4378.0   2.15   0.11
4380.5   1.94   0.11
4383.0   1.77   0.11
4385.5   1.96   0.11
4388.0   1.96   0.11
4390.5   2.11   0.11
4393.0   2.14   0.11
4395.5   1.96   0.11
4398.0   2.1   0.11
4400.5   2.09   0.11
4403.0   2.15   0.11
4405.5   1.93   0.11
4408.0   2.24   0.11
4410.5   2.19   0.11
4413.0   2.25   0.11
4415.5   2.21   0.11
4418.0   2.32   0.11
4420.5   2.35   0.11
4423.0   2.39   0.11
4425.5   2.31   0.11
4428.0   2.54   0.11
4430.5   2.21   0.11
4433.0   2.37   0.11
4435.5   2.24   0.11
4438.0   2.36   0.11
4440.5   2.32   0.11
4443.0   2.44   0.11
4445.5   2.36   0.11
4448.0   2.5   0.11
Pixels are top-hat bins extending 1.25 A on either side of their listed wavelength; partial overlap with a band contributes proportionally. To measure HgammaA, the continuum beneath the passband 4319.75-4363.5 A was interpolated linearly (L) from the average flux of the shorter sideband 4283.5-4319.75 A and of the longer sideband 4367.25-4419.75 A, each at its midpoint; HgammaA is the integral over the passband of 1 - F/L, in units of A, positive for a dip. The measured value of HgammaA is -3.6 A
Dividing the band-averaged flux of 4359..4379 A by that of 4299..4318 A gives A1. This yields 1.38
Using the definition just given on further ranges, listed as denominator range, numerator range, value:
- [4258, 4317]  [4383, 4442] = 1.24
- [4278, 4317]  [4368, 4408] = 1.21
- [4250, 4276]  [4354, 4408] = 1.11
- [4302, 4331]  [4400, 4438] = 1.24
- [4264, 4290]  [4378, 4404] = 1.08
